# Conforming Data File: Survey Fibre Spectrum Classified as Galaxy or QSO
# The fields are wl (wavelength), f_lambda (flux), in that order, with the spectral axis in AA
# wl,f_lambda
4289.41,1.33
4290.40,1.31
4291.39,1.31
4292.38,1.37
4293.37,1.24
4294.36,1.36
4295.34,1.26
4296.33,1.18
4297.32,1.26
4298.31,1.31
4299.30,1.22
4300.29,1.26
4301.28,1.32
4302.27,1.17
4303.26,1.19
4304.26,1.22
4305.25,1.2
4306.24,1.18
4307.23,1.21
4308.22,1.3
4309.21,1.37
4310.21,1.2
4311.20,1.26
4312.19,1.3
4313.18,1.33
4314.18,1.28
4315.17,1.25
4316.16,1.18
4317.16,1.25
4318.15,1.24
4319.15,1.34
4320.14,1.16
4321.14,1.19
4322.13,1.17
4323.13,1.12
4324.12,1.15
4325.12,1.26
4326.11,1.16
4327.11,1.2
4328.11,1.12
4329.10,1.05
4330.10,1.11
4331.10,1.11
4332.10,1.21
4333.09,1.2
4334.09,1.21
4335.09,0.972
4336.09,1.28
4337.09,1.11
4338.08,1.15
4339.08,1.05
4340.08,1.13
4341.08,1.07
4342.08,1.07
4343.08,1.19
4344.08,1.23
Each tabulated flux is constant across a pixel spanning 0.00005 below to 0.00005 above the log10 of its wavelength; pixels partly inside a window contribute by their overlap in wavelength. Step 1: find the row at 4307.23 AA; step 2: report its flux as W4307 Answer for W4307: 1.21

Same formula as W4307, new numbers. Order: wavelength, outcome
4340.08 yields 1.13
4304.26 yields 1.22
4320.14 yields 1.16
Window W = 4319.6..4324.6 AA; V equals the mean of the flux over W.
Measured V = 1.16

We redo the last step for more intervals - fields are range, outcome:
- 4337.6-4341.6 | 1.1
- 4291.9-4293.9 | 1.3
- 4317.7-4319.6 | 1.29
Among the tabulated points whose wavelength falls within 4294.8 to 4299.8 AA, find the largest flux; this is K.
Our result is 1.31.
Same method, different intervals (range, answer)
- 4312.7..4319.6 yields 1.34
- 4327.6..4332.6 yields 1.21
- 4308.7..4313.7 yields 1.37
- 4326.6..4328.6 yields 1.2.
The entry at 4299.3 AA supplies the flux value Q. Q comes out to 1.22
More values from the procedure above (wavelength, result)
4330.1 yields 1.11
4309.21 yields 1.37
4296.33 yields 1.18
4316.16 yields 1.18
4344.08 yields 1.23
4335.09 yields 0.972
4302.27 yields 1.17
